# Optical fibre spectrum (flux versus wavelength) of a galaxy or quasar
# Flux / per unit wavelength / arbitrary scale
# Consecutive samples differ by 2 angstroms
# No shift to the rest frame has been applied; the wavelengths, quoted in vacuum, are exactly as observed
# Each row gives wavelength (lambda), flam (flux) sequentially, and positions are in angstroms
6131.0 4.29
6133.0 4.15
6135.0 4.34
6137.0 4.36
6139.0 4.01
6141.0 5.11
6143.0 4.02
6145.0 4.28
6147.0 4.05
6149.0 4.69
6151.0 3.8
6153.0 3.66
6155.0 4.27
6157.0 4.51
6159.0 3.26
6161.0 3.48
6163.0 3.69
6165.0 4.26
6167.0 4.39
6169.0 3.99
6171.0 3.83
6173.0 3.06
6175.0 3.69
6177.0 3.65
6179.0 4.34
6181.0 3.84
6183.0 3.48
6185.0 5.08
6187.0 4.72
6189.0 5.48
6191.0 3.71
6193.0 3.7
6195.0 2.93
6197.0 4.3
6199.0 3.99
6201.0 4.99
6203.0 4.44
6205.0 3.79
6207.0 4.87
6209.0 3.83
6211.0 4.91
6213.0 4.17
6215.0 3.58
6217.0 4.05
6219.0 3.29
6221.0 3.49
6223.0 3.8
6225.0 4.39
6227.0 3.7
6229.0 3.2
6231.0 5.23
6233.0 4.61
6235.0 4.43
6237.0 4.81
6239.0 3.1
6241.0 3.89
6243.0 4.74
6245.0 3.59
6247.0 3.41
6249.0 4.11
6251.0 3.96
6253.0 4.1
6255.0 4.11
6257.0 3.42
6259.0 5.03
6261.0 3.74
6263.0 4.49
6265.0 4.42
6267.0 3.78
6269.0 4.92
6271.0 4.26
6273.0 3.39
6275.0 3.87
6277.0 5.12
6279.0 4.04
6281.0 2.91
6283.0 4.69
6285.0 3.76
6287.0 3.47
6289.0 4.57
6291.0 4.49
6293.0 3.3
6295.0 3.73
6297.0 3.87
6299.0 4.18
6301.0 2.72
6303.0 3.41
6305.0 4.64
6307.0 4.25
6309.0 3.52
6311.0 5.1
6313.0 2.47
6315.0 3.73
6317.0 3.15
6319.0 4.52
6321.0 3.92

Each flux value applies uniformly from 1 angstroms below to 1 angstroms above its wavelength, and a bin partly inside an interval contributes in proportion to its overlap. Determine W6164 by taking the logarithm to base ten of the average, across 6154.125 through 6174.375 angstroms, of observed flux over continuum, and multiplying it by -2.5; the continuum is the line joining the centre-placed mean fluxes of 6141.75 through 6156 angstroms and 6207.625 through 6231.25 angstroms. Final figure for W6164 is 0.06 mag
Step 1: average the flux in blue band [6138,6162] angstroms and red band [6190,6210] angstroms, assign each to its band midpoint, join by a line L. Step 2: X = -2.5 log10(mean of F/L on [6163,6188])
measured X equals 0.02 mag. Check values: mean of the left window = 4.09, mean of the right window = 4.05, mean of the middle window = 4.01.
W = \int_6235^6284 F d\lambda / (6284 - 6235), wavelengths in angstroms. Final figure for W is 4.09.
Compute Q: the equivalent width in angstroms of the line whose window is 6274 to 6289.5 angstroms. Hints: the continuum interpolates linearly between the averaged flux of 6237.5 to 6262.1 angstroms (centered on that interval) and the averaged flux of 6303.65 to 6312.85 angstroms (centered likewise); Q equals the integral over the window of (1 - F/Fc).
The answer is 0.1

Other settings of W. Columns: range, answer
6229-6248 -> 4.15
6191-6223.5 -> 4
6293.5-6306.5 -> 3.76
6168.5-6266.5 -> 4.07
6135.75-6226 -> 4.07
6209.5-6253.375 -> 4.02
